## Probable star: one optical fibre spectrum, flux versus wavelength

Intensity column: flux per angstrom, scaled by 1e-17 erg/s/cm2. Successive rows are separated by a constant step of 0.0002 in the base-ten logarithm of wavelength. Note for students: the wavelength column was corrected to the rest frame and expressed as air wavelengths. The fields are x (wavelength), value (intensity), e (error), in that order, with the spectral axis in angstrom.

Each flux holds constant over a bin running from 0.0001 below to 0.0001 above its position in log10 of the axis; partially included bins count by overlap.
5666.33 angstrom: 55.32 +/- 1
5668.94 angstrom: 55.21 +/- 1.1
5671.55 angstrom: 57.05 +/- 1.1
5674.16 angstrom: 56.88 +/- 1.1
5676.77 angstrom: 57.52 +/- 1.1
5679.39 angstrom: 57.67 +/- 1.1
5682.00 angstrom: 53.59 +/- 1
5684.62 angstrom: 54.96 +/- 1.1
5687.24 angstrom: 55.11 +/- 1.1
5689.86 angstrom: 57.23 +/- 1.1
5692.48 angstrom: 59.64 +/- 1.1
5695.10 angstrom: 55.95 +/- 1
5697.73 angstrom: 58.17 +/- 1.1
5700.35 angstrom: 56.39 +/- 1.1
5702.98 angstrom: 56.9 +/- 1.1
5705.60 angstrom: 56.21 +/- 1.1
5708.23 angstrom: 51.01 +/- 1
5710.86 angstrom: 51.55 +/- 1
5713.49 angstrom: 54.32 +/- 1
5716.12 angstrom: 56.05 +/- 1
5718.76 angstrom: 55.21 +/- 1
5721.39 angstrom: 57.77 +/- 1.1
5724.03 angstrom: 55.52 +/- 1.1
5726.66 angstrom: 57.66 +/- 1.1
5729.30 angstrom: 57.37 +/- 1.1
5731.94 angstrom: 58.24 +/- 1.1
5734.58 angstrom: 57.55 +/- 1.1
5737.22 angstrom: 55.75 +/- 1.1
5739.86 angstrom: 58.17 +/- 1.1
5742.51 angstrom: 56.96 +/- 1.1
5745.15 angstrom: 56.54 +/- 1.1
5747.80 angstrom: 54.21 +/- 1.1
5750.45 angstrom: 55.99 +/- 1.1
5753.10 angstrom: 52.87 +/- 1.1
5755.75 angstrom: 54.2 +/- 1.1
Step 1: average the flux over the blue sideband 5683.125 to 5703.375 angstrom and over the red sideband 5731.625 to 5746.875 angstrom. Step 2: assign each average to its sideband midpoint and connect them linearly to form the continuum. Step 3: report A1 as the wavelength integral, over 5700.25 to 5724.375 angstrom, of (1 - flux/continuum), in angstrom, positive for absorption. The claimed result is 0.8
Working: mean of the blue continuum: 56.7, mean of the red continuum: 57.1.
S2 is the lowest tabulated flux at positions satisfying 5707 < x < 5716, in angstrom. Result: 51.01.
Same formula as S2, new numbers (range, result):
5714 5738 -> 55.21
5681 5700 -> 53.59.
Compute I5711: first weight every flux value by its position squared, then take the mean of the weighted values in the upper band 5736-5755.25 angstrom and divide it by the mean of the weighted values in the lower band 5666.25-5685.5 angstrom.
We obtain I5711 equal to 1.02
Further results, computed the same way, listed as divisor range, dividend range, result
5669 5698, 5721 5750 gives 1.02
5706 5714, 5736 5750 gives 1.08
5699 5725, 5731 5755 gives 1.03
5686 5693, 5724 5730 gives 1.01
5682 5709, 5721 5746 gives 1.03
